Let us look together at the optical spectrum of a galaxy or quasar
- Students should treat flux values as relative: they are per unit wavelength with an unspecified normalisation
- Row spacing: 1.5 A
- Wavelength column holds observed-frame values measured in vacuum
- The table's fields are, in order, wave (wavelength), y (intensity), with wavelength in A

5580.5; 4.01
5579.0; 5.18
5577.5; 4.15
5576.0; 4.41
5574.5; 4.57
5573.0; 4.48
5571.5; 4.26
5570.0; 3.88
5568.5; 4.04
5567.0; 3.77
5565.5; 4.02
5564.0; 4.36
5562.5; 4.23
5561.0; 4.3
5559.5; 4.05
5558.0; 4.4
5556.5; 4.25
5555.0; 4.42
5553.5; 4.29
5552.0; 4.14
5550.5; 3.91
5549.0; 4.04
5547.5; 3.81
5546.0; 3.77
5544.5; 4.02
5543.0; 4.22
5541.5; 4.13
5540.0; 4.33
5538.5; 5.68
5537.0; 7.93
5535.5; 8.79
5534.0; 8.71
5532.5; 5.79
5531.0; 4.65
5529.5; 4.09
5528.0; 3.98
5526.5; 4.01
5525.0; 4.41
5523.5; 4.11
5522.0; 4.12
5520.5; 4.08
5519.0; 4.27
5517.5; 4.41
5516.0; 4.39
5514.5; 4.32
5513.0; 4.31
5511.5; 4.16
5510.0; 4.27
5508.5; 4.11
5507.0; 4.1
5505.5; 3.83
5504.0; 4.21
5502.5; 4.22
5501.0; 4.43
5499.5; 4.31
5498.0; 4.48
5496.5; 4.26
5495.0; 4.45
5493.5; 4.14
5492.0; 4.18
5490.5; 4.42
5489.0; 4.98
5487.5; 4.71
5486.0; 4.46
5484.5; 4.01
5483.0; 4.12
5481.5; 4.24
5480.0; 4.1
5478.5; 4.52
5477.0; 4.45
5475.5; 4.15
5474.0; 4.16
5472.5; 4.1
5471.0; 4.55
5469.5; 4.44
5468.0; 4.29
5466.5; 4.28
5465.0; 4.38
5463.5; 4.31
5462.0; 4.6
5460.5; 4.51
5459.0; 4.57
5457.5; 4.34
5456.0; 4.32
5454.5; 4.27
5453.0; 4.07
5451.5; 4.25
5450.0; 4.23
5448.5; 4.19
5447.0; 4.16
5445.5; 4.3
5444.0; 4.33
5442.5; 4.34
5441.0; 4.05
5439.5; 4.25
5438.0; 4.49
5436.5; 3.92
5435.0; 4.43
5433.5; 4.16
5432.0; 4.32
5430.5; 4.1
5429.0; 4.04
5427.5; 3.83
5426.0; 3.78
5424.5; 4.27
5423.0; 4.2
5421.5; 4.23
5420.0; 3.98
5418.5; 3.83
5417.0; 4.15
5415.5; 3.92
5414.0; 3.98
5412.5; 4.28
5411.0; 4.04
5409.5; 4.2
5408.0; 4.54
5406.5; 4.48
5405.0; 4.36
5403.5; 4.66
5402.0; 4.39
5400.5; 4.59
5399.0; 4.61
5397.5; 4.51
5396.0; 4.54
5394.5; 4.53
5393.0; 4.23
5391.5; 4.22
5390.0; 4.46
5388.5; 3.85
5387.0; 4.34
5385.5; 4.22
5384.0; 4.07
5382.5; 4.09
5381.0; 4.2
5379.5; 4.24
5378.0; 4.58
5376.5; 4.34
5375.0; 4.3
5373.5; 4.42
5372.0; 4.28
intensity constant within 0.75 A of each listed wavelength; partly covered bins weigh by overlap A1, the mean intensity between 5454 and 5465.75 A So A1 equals 4.42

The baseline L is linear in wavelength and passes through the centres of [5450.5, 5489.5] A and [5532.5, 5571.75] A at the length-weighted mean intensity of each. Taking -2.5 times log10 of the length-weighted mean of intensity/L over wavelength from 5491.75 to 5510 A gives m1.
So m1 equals 0.063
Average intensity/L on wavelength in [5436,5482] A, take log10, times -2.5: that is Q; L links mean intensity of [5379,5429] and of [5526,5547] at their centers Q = 0.09 mag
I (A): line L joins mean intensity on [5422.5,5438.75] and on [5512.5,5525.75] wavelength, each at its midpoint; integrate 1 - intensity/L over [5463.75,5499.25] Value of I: -1.08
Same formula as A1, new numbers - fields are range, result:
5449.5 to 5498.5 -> 4.34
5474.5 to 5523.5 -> 4.28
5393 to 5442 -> 4.24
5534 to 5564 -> 4.76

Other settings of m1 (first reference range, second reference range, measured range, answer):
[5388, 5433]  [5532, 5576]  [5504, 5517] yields 0.091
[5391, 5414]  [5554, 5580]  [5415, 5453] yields 0.058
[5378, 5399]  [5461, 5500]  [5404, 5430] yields 0.047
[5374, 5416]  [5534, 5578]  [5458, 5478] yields 0.016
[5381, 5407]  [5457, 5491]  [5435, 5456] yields 0.035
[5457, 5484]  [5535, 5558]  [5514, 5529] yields 0.097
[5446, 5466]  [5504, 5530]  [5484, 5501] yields -0.043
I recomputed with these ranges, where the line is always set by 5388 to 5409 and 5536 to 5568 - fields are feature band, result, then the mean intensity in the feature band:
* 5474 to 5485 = 0.49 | 4.23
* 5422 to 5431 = 0.79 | 4.04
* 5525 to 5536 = -2.84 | 5.56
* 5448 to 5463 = 0.30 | 4.34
